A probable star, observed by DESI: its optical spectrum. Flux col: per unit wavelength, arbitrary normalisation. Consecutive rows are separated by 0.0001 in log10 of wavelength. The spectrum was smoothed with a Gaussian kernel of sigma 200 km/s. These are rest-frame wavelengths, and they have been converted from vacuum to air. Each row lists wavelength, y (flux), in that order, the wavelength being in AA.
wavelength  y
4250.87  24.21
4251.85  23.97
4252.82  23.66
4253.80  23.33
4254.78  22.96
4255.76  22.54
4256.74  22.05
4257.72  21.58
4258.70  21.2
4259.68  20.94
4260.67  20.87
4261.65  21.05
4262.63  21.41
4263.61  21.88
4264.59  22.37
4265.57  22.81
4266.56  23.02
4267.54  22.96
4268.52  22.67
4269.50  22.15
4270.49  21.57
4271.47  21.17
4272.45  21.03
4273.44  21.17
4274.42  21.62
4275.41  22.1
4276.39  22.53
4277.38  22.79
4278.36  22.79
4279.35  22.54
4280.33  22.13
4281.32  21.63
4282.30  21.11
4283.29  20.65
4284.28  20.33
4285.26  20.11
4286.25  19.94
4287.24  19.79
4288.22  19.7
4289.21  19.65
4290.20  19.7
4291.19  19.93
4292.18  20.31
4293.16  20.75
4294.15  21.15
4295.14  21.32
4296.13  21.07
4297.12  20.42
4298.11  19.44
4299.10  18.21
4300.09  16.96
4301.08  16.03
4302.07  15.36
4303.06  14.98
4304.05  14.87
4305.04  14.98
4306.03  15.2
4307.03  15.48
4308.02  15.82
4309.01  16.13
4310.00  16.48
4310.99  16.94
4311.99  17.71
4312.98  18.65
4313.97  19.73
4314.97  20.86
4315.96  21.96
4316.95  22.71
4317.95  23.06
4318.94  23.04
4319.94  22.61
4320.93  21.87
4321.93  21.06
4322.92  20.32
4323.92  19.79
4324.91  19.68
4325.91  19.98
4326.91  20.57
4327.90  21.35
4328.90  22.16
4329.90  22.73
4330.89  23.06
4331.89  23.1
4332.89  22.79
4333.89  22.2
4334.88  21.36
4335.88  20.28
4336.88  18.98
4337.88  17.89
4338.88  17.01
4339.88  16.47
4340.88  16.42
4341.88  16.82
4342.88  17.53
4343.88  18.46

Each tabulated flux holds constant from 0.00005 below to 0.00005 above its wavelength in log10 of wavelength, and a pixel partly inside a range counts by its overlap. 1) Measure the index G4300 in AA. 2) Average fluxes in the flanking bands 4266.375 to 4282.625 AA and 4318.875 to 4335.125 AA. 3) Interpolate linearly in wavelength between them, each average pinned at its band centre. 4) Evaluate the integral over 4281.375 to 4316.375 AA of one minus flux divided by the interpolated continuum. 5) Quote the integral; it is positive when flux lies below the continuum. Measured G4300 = 5.13 AA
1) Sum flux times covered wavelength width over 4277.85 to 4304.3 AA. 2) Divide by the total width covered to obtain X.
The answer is 19.7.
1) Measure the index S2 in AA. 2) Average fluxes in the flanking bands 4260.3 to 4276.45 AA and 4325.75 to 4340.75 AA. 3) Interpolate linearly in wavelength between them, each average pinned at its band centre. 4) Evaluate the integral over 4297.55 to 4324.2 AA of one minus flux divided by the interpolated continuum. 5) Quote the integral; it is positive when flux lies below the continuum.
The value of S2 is 3.1 AA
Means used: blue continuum 21.9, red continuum 20.6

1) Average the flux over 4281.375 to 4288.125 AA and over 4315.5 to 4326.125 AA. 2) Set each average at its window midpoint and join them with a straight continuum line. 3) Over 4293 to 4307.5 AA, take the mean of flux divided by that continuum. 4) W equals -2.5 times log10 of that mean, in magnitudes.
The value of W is 0.18 mag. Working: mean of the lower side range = 20.4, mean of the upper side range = 21.5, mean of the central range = 17.7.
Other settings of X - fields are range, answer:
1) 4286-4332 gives 19.5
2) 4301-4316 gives 16.8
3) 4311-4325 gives 20.8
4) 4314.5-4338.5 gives 21.4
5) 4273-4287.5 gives 21.4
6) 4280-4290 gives 20.4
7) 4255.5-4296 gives 21.4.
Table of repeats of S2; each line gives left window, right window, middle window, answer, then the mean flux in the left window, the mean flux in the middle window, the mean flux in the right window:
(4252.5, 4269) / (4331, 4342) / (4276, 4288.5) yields 0.12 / 22.2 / 21.3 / 19.6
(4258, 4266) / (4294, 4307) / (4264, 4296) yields -2.77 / 21.6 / 21.4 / 17.5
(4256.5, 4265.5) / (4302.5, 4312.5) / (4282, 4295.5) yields -1.61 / 21.5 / 20.3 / 15.9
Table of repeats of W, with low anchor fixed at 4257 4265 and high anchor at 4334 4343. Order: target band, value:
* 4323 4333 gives -0.15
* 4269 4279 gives -0.05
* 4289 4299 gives -0.01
